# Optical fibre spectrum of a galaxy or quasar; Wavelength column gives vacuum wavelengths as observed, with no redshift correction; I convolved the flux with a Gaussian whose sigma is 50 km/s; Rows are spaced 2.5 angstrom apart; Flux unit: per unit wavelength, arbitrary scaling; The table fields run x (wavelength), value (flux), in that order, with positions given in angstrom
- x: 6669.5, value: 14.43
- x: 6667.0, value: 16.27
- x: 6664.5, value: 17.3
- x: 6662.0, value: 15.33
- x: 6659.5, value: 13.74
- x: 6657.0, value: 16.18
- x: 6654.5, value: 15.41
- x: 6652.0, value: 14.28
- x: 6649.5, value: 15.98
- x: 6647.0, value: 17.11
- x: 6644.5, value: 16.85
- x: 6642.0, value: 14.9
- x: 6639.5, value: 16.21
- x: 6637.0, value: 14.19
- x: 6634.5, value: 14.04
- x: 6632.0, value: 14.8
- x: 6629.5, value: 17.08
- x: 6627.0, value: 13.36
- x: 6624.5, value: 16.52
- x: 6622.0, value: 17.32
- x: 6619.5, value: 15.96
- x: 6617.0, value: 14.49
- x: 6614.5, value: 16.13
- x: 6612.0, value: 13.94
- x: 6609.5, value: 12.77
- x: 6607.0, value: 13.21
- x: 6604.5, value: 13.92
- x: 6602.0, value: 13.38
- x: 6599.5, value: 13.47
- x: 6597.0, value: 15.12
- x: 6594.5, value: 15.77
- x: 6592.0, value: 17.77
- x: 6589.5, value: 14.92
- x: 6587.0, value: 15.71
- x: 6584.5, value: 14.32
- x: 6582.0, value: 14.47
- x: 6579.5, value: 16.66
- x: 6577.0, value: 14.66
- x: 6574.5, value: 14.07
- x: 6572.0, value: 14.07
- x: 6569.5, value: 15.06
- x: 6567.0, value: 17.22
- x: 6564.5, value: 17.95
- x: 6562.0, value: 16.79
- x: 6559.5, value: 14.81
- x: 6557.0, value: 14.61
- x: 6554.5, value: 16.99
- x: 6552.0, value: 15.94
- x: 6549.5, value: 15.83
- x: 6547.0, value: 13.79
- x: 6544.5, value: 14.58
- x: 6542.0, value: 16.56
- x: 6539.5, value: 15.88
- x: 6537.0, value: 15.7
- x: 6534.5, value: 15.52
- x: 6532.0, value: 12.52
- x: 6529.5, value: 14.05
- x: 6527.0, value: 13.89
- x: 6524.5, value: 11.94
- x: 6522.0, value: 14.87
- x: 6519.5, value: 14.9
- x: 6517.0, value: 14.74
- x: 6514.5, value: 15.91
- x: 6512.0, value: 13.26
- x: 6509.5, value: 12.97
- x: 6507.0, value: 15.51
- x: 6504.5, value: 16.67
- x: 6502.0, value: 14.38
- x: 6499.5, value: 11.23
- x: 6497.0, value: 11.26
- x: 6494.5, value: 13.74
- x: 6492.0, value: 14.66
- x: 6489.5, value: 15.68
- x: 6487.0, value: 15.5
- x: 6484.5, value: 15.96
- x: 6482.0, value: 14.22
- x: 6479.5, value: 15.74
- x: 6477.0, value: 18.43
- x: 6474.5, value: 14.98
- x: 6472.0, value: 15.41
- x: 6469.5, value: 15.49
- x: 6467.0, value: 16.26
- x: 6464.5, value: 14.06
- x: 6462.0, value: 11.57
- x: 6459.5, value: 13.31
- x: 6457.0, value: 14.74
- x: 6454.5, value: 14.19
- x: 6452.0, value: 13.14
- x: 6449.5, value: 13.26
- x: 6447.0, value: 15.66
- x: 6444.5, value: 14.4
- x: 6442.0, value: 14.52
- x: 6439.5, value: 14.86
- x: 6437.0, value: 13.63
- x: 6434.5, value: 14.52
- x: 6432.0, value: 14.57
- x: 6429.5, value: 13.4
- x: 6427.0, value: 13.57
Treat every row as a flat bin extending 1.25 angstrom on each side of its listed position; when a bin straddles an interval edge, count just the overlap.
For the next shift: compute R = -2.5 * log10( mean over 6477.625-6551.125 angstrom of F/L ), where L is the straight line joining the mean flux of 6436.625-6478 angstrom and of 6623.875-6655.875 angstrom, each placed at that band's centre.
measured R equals 0.02 mag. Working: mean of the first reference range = 14.6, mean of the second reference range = 15.4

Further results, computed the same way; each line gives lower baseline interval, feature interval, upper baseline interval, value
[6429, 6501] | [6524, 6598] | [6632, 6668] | -0.019 mag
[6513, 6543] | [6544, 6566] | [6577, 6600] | -0.054 mag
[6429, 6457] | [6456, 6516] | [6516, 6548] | -0.018 mag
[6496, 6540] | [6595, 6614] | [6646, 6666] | 0.092 mag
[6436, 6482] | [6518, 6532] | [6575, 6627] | 0.074 mag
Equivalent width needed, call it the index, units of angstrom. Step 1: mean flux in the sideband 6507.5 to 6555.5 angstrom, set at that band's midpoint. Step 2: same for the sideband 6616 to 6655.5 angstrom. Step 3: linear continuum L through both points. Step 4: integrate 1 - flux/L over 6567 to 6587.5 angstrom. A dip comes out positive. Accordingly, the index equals 0.1 angstrom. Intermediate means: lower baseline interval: 14.7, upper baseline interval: 15.5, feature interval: 15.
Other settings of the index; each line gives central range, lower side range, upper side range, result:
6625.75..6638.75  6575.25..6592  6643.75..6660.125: 0.7 angstrom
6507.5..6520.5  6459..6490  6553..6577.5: 0.8 angstrom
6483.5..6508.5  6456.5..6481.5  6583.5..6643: 0.9 angstrom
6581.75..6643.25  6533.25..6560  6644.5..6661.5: 2.2 angstrom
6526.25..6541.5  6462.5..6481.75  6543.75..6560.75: 0.6 angstrom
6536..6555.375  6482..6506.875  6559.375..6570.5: 0.4 angstrom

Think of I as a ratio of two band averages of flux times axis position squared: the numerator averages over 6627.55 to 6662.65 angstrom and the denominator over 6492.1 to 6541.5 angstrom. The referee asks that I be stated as 1.1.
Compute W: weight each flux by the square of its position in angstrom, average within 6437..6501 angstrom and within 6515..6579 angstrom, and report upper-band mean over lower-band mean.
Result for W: 1.1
